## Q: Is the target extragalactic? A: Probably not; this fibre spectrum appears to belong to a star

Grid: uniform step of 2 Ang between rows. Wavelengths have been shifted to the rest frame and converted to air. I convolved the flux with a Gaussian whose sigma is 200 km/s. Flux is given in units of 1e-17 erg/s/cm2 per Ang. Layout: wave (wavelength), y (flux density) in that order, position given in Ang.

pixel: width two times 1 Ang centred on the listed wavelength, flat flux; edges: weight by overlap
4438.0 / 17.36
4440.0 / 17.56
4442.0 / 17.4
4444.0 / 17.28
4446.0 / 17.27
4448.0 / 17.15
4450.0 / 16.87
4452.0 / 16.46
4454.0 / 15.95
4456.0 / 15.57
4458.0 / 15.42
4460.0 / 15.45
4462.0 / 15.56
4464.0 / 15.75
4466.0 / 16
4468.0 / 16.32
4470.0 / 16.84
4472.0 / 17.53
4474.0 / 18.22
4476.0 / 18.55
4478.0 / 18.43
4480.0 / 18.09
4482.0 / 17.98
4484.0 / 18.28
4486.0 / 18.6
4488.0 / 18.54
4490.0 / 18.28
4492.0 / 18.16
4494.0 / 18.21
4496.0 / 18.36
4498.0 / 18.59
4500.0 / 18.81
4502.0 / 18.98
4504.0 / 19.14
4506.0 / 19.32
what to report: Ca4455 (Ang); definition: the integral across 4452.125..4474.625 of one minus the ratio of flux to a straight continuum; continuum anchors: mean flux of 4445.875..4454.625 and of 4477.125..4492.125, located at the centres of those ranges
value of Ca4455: 1.5 Ang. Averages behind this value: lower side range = 16.7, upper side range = 18.3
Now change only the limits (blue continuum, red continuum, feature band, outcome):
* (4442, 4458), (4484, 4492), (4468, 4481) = 0.0 Ang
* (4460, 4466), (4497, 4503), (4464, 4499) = -1.3 Ang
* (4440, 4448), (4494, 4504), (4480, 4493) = 0.1 Ang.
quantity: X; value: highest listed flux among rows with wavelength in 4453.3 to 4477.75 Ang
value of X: 18.55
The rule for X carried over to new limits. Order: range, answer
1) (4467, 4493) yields 18.6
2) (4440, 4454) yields 17.56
